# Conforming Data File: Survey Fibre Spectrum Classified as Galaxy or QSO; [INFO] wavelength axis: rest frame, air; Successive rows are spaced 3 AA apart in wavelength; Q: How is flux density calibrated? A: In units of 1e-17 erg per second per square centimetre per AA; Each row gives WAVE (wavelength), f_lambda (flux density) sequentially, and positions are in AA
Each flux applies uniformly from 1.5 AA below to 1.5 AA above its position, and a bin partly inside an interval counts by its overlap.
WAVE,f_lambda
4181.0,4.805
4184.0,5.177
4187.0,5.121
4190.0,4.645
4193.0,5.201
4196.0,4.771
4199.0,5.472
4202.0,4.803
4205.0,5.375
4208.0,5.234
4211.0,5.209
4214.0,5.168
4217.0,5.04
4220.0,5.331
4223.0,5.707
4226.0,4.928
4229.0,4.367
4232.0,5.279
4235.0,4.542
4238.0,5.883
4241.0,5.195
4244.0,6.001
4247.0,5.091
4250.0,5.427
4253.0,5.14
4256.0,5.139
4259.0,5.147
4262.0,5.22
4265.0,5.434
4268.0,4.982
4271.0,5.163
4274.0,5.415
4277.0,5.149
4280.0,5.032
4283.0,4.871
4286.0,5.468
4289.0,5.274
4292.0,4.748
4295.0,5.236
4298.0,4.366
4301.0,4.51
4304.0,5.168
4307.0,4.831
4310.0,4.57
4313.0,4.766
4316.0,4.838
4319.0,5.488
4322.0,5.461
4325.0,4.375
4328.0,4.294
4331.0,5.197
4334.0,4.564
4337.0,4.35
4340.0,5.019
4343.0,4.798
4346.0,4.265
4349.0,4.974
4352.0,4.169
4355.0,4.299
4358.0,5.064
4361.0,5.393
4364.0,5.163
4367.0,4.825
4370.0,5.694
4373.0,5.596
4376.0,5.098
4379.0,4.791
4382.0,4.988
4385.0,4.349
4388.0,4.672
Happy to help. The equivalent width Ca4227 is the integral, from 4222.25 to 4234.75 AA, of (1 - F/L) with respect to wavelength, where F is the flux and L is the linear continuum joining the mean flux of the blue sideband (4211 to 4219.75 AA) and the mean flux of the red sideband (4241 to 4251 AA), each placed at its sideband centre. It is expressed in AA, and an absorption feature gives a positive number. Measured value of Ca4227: 0.7 AA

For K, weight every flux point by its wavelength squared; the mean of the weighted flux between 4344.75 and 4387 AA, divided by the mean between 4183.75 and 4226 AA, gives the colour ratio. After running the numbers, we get 1.03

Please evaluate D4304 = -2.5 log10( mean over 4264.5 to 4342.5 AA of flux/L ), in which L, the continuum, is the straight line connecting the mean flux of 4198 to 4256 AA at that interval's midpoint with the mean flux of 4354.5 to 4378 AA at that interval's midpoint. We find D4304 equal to 0.05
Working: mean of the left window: 5.22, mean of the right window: 5.17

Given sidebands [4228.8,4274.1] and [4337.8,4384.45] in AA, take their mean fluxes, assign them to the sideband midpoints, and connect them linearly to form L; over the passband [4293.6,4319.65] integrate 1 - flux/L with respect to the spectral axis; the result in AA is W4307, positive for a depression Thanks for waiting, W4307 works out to 1.2 AA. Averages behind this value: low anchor 5.23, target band 4.84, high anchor 4.92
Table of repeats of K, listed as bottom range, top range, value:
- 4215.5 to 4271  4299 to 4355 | 0.95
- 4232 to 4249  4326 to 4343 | 0.92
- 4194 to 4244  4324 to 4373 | 0.99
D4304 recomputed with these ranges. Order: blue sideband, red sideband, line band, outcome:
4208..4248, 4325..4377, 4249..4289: -0.022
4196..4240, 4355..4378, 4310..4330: 0.070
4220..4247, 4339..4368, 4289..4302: 0.049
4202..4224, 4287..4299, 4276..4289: -0.033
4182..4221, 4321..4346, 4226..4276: -0.052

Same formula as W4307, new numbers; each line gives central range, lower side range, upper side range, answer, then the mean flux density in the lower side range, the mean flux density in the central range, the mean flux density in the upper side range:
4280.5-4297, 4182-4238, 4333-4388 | -0.4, 5.1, 5.09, 4.85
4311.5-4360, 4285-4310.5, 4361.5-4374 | 3.5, 4.91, 4.75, 5.31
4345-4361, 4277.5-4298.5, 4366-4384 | 1.5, 5.04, 4.64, 5.15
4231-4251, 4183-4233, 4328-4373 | -1.2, 5.11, 5.35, 4.85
